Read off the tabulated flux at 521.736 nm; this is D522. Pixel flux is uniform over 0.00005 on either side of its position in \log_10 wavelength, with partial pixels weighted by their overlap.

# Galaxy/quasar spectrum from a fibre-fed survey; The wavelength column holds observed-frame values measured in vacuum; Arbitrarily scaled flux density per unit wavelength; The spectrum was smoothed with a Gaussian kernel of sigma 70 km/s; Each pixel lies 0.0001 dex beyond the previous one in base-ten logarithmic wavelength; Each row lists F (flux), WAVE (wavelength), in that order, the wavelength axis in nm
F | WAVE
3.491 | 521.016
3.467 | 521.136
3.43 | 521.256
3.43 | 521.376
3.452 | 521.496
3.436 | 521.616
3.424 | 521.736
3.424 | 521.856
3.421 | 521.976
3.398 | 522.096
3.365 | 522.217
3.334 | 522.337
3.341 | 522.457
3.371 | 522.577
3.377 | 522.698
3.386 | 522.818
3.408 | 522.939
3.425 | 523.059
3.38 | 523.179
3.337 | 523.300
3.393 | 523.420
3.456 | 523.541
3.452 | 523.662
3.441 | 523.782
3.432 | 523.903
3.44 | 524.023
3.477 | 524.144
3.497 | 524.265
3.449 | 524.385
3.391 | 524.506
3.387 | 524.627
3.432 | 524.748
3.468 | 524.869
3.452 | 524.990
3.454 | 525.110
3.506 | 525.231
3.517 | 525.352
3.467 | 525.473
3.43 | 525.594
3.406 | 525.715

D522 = 3.424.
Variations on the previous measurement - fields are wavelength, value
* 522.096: 3.398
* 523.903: 3.432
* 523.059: 3.425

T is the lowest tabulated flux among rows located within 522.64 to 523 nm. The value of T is 3.377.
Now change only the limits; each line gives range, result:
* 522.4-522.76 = 3.341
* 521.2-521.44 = 3.43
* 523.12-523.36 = 3.337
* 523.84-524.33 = 3.432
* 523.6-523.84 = 3.441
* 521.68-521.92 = 3.424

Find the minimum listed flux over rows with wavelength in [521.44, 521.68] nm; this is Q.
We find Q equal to 3.436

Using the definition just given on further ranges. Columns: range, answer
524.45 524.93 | 3.387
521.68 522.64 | 3.334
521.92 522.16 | 3.398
